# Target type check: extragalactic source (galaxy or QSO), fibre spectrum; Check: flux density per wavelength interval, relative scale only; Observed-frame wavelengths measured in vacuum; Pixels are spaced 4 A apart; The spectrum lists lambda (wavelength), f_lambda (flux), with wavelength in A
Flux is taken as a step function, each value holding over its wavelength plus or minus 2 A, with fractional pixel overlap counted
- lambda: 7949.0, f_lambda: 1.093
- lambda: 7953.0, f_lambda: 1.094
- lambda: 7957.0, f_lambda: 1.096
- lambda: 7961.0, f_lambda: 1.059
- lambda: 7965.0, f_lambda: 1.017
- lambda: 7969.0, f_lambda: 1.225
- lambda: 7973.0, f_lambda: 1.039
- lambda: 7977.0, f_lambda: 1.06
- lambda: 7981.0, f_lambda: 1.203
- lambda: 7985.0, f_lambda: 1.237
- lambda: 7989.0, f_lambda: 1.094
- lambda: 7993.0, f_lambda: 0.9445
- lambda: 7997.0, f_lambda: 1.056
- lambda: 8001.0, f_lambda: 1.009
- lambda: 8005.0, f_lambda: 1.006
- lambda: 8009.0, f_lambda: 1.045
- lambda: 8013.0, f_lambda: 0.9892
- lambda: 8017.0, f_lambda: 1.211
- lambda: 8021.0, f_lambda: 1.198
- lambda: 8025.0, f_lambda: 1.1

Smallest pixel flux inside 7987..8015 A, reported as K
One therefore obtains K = 0.9445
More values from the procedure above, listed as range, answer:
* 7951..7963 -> 1.059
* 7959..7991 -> 1.017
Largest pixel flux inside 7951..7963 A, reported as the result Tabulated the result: 1.096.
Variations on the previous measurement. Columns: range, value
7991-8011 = 1.056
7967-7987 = 1.237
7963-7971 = 1.225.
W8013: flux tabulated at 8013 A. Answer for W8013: 0.9892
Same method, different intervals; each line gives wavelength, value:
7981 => 1.203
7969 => 1.225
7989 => 1.094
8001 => 1.009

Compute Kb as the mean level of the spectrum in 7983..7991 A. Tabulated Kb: 1.17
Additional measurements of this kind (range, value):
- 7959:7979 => 1.08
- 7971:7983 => 1.1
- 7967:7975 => 1.13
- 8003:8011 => 1.03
